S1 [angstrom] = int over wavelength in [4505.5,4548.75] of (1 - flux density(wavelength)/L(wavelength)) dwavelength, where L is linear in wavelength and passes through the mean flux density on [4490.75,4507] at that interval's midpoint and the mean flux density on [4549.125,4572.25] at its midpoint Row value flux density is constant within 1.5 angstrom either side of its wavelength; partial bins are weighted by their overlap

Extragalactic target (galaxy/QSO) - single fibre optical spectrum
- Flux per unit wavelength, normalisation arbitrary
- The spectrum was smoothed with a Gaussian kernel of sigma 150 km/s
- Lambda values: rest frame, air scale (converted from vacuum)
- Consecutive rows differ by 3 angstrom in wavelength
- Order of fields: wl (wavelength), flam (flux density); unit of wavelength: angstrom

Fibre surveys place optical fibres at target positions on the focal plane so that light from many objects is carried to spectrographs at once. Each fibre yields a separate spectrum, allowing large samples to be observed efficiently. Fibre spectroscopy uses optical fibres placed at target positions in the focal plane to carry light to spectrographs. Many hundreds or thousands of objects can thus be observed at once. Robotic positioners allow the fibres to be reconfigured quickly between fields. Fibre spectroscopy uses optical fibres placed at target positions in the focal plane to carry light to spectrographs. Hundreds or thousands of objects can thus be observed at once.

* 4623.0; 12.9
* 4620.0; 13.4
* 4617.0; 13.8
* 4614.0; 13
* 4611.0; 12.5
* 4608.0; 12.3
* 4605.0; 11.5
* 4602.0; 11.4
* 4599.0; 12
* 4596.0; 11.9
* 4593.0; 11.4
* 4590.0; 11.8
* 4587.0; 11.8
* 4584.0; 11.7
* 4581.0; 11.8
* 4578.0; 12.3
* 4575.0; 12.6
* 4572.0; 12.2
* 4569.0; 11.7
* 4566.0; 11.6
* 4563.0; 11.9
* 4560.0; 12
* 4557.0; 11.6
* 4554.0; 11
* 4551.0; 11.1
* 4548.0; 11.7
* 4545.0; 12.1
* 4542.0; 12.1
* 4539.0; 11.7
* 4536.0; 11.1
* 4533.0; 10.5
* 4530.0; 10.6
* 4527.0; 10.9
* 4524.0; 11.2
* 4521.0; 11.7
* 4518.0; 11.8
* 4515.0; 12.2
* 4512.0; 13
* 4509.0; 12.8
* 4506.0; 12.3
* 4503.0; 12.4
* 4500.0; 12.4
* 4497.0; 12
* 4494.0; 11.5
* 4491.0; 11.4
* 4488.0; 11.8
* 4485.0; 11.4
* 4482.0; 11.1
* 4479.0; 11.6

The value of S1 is 0.5 angstrom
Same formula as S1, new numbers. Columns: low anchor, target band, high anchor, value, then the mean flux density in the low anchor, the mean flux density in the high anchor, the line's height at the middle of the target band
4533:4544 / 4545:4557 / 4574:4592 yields 0.2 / 11.5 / 12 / 11.6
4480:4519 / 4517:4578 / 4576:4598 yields 1.7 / 12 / 11.8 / 11.9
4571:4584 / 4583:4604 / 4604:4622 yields 1.2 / 12.2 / 12.8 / 12.4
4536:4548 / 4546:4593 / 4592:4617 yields 0.7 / 11.8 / 12.1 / 12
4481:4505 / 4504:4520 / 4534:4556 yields -1.0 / 11.8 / 11.5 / 11.7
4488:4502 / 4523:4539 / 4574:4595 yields 1.3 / 11.8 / 11.9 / 11.9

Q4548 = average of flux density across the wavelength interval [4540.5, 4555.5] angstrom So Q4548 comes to 11.6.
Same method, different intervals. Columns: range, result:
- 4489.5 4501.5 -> 11.8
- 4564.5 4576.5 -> 12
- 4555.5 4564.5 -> 11.8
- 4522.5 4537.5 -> 10.9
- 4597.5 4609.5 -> 11.8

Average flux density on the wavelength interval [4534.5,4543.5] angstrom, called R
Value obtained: 11.6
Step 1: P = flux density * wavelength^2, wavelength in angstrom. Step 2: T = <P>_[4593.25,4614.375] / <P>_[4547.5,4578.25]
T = 1.04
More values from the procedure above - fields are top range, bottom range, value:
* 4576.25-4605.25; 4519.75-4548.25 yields 1.06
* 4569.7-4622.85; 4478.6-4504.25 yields 1.09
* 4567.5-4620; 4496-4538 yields 1.07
